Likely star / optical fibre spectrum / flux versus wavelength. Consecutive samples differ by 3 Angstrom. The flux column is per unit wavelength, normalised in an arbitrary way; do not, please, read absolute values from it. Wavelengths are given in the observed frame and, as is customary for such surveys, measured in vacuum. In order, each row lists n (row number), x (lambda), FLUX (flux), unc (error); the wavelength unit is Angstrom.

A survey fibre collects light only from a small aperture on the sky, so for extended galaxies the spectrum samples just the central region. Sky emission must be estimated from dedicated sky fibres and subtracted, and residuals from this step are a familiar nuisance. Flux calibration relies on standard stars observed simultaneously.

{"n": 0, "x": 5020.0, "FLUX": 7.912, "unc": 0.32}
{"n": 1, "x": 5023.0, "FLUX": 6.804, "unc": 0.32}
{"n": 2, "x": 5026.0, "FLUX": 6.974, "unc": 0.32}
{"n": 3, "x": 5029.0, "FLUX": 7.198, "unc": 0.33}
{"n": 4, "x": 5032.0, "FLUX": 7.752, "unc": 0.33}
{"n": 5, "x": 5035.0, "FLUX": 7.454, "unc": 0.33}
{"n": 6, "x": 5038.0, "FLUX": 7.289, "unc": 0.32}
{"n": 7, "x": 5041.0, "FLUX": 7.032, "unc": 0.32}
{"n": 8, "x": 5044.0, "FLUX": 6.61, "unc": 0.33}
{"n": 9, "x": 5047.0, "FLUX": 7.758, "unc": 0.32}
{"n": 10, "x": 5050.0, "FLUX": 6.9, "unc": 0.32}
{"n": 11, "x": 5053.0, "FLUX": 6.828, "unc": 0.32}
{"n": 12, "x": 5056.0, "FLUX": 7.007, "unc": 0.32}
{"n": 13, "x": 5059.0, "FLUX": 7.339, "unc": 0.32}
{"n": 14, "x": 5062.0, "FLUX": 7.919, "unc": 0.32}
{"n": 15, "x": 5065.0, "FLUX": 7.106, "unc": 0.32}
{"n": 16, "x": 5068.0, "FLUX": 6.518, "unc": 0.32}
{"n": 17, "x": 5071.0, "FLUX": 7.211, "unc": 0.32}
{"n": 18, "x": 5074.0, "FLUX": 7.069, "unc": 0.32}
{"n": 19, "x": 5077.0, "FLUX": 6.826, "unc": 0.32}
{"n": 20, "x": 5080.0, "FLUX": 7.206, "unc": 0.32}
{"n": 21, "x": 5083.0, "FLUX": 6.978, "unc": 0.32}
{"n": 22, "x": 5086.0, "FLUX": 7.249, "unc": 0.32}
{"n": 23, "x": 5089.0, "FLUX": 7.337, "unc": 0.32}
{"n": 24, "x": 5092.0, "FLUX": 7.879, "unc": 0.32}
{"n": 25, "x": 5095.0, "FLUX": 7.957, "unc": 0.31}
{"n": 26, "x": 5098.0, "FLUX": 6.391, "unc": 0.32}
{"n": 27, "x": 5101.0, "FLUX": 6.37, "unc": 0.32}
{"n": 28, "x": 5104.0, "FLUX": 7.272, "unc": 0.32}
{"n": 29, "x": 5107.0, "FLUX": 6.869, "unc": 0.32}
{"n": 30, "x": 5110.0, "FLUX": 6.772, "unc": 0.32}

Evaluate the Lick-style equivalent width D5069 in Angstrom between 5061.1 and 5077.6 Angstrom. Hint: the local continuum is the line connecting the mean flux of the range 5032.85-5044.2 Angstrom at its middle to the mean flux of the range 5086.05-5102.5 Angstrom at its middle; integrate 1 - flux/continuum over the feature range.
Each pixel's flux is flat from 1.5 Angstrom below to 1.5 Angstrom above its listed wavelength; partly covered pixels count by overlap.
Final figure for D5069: 0.22 Angstrom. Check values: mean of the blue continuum 7.19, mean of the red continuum 7.19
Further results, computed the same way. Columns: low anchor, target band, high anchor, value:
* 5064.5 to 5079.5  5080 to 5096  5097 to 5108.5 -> -1.4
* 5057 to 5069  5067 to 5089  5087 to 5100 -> 0.8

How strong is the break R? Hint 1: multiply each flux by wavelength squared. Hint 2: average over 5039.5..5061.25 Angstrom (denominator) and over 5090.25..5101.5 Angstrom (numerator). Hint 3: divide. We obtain 1.04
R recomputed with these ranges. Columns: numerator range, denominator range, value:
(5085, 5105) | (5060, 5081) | 1.02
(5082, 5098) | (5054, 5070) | 1.04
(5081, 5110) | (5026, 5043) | 1.00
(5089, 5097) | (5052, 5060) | 1.11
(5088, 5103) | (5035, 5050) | 1.02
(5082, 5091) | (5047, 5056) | 1.04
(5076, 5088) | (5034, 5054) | 1.01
